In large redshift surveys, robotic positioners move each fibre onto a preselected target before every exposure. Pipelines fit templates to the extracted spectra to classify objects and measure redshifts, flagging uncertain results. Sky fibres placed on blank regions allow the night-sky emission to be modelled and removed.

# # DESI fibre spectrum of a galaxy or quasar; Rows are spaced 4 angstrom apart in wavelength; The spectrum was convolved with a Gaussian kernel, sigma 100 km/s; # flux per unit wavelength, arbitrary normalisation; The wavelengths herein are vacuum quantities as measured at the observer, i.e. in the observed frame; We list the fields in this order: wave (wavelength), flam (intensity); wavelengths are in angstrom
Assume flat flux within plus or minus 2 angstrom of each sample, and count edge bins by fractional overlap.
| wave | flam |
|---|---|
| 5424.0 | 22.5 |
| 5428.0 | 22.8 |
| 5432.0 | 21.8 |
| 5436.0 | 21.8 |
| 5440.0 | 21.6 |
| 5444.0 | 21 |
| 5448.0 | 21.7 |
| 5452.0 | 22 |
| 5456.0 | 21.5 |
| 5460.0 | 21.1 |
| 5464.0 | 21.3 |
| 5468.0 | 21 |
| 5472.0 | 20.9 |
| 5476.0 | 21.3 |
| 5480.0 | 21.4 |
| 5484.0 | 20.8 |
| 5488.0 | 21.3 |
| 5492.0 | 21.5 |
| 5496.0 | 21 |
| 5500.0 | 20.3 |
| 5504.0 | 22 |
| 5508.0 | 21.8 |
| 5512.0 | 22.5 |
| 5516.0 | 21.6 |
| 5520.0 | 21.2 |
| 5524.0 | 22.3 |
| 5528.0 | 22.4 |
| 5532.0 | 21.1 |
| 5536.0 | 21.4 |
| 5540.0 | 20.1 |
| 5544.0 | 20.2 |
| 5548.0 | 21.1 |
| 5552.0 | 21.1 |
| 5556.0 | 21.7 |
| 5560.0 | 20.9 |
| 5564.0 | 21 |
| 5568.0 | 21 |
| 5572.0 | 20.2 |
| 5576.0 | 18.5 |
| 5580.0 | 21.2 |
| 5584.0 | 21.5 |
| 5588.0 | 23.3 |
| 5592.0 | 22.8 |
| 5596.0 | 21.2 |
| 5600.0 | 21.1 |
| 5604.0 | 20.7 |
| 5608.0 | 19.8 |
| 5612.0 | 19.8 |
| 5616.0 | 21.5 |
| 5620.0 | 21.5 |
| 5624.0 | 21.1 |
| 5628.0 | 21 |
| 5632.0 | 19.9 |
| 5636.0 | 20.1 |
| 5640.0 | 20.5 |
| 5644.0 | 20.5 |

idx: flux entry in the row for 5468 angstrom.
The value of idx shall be 21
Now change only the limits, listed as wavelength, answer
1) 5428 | 22.8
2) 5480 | 21.4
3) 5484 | 20.8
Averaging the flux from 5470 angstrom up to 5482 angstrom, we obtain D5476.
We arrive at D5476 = 21.2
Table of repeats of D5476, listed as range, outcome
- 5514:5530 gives 21.9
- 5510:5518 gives 22.1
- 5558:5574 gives 20.8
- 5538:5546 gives 20.1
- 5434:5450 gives 21.5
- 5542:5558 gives 21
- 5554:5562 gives 21.3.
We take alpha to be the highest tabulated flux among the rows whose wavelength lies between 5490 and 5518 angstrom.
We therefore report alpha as 22.5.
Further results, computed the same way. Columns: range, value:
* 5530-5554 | 21.4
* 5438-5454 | 22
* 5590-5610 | 22.8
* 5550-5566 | 21.7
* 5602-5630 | 21.5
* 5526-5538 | 22.4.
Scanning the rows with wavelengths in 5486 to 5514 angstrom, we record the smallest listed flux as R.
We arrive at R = 20.3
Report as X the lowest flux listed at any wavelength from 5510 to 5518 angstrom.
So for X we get 21.6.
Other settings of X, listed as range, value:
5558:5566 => 20.9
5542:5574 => 20.2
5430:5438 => 21.8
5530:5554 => 20.1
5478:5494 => 20.8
